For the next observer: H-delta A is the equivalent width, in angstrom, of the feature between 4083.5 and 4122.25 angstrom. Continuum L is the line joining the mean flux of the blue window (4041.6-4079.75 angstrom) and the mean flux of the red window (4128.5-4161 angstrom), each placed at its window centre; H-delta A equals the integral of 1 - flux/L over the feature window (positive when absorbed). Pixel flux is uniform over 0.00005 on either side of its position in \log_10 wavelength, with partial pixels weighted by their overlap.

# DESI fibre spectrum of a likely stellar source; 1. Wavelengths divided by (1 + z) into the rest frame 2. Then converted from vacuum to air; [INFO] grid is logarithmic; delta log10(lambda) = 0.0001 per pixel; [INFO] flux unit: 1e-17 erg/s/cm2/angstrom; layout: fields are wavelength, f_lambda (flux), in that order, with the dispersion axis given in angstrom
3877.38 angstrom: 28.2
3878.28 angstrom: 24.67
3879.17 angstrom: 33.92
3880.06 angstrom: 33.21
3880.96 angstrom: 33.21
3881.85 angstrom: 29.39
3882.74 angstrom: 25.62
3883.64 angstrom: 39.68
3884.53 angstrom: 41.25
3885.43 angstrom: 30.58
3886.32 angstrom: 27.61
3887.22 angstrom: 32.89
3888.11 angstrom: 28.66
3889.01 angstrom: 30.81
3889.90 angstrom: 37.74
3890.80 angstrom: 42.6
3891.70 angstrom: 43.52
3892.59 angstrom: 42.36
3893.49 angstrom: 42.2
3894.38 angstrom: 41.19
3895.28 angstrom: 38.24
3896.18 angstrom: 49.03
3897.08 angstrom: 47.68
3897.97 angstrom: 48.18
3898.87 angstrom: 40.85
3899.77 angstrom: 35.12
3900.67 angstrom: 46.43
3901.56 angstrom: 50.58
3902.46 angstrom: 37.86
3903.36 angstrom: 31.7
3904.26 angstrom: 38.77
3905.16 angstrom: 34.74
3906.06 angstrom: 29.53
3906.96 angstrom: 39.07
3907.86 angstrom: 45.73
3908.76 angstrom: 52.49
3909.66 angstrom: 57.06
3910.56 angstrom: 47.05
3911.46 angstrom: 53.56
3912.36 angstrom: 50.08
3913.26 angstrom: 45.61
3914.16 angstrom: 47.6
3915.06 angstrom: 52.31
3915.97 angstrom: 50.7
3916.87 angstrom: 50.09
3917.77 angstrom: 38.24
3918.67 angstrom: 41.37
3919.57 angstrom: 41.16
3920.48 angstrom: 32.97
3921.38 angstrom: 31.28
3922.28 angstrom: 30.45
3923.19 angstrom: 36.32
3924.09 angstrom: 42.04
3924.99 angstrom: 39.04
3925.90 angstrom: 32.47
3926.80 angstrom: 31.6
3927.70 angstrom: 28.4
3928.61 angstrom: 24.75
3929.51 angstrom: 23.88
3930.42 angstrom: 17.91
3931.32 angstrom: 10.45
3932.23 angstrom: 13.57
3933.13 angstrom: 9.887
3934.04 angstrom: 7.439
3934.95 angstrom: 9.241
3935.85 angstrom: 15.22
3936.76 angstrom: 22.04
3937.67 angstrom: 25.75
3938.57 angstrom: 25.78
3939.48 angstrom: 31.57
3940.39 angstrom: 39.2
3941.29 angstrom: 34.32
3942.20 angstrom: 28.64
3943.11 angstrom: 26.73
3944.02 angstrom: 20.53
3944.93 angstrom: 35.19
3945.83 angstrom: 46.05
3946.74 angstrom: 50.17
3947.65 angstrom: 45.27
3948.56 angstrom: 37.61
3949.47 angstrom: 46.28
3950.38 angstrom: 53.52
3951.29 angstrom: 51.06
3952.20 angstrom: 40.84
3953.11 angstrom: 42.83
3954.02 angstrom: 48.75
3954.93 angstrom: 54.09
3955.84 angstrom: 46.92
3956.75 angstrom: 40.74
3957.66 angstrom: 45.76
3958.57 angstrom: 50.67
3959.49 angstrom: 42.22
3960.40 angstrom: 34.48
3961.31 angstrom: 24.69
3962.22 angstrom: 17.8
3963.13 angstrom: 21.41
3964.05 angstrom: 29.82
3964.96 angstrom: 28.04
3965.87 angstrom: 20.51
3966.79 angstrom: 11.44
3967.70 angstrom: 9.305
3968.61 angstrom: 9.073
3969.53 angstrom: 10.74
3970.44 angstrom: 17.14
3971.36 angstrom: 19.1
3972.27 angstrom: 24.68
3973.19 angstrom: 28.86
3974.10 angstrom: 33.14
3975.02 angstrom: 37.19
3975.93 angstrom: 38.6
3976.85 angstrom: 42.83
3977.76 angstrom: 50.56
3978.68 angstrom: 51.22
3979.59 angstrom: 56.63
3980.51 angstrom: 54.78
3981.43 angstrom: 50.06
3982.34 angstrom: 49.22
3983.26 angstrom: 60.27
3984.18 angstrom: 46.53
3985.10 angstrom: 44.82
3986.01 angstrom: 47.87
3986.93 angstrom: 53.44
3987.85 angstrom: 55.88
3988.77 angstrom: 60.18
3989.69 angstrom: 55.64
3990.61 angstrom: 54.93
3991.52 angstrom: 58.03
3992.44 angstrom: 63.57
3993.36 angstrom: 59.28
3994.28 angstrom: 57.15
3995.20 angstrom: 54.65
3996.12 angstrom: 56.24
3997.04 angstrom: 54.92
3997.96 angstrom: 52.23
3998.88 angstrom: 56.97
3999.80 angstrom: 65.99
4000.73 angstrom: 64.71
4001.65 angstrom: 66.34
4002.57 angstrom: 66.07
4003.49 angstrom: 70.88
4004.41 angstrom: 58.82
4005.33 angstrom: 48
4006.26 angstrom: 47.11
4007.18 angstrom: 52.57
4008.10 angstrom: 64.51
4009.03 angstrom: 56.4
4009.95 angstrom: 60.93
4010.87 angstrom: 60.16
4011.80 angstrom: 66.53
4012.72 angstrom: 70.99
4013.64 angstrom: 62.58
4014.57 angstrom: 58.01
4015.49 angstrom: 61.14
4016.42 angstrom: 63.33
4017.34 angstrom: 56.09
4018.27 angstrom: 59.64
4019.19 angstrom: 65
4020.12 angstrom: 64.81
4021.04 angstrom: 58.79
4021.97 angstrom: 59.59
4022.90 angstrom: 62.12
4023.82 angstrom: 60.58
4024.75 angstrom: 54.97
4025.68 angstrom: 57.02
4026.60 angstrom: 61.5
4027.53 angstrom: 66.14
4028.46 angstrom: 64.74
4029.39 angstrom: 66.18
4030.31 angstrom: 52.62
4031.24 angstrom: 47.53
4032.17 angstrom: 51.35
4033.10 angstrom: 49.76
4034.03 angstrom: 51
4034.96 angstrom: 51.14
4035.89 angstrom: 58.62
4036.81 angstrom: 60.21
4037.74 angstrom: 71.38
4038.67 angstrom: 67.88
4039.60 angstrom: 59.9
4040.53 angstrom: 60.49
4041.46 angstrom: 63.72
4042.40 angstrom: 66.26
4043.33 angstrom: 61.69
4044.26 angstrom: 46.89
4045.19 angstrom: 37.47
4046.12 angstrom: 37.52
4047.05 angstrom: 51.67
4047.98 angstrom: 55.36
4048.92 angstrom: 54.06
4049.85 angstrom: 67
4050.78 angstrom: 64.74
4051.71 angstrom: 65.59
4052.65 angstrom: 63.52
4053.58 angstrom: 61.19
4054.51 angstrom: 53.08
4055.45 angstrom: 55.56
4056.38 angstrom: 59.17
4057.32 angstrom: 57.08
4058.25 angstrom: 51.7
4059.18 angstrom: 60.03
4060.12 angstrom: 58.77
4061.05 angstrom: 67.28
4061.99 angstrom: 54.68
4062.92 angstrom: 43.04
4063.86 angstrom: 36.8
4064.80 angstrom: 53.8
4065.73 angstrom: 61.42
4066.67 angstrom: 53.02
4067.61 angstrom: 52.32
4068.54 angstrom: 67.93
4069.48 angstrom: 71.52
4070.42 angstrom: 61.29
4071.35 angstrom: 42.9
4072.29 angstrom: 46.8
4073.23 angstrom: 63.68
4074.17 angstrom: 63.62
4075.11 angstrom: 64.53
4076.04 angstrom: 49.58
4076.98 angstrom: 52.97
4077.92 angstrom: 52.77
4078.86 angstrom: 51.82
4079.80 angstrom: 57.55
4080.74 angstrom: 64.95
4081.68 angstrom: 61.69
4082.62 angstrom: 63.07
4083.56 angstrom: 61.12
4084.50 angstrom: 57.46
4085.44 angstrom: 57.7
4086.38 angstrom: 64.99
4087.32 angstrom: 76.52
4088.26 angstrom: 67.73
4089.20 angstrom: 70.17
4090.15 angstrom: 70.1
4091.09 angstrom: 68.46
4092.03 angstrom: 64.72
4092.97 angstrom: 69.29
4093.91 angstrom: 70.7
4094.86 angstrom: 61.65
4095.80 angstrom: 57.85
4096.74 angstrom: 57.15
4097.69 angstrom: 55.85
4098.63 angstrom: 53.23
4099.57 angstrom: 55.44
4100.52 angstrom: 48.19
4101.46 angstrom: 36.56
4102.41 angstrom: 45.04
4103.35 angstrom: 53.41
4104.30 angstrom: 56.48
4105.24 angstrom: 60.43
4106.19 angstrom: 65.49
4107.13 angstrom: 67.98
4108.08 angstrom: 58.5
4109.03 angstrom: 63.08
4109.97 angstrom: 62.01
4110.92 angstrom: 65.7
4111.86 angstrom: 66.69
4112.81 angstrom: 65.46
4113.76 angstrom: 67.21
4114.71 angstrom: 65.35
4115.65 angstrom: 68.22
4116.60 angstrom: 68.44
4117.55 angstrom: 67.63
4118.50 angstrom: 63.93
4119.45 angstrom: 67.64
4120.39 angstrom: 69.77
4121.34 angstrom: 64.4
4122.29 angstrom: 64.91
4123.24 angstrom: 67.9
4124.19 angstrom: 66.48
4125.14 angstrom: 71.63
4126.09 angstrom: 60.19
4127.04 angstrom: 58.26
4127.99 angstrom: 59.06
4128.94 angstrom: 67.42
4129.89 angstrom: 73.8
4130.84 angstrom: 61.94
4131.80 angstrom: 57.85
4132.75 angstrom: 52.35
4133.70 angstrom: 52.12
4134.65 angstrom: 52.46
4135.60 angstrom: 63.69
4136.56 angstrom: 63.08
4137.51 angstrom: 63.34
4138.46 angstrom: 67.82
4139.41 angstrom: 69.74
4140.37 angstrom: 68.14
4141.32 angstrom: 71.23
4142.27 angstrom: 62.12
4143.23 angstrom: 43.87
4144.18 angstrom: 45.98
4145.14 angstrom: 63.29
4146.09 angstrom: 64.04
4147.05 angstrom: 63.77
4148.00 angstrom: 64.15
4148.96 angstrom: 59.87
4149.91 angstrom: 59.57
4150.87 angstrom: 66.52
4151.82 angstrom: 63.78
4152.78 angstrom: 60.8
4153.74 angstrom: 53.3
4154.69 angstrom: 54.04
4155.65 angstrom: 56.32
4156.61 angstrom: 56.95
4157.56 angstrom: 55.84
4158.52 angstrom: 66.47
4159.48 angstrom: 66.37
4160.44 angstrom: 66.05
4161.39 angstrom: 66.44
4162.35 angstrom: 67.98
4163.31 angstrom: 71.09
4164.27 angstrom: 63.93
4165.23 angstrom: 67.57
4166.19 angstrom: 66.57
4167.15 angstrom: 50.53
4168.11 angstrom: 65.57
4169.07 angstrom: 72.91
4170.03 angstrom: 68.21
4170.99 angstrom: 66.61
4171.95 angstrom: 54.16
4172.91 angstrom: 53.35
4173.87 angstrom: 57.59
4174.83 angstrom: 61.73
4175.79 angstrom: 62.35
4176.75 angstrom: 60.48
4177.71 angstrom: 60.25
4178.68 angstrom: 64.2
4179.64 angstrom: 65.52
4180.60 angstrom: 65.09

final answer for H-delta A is -2.5 angstrom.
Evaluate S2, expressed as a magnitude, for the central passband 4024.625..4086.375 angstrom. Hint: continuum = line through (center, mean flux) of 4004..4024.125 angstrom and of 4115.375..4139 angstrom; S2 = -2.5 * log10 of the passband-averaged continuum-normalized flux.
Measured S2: 0.07 mag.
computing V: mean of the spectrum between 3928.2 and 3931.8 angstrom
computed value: 19.1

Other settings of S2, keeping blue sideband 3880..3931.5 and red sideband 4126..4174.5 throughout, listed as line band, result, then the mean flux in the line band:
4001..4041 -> -0.21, 59.9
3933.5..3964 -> 0.21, 35.1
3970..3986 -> 0.09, 41.7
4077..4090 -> -0.12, 62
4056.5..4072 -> -0.04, 55.8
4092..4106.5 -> 0.00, 56.6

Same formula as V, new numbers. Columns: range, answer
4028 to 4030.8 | 61.1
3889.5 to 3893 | 41.6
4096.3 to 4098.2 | 56.3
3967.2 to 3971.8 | 13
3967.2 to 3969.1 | 9.27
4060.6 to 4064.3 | 50.4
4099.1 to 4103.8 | 47.7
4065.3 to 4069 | 58.6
